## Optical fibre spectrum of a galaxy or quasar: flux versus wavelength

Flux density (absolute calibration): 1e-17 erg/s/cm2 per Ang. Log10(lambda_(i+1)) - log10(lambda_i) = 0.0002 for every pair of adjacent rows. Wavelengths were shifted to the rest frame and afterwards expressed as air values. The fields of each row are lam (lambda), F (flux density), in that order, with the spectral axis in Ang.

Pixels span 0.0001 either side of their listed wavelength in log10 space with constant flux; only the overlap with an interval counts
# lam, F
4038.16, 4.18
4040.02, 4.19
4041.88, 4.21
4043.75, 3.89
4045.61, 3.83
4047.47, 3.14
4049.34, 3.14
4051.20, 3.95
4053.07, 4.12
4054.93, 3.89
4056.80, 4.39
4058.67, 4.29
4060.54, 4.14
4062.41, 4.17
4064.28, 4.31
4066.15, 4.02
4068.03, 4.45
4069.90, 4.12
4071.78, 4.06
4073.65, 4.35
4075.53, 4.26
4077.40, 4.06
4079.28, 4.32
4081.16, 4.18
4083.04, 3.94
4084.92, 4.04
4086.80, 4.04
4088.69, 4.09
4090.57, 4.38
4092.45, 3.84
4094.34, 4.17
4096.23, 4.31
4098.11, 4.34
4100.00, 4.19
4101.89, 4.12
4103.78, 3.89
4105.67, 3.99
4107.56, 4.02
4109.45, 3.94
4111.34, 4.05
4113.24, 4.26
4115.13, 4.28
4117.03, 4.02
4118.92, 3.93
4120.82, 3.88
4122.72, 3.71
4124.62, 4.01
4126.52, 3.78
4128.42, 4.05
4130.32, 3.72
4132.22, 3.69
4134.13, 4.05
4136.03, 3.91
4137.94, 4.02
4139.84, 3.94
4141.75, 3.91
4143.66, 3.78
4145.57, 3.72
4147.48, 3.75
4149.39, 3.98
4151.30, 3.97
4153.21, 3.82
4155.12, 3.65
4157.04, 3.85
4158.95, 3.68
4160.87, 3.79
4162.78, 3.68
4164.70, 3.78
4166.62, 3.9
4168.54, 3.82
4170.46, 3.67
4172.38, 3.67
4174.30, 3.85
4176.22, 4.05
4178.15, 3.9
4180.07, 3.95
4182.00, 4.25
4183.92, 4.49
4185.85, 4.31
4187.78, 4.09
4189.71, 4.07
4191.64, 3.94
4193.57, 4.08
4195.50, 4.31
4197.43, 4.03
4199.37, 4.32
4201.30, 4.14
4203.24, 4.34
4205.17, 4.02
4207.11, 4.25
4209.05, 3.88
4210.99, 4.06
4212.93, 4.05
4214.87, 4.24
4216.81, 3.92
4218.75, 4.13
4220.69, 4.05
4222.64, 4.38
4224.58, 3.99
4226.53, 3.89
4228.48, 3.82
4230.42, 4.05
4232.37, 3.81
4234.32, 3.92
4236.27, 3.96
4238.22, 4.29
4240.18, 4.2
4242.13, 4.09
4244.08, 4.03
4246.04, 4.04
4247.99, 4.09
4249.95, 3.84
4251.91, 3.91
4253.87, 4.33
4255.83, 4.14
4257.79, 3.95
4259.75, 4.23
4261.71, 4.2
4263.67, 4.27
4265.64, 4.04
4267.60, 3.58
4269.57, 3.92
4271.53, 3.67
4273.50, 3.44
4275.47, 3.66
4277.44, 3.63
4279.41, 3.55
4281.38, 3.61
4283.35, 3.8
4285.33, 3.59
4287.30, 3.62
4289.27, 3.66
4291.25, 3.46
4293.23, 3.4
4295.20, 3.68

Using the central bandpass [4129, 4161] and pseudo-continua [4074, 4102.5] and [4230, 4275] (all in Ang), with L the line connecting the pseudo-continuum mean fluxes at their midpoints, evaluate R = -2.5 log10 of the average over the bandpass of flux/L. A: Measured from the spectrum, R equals 0.07 mag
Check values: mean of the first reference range 4.16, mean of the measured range 3.84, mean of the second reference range 3.99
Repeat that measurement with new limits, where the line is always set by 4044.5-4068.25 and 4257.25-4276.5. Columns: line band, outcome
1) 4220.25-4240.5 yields -0.03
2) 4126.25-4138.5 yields 0.02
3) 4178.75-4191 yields -0.07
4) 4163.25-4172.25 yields 0.04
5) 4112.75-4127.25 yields -0.01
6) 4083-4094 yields -0.03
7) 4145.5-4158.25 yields 0.03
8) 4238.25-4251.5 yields -0.04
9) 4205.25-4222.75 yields -0.05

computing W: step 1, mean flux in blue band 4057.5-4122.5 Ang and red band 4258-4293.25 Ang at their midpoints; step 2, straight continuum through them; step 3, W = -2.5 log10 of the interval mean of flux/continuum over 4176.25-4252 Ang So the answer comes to -0.06 mag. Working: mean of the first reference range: 4.13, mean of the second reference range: 3.75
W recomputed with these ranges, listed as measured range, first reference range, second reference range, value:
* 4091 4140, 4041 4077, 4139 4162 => -0.03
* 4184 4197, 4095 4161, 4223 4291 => -0.06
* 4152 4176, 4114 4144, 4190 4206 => 0.07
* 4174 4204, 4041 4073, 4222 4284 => -0.05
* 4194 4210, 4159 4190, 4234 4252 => -0.05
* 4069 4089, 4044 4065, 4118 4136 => -0.06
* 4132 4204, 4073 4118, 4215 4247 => 0.03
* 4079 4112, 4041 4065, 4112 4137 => -0.04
